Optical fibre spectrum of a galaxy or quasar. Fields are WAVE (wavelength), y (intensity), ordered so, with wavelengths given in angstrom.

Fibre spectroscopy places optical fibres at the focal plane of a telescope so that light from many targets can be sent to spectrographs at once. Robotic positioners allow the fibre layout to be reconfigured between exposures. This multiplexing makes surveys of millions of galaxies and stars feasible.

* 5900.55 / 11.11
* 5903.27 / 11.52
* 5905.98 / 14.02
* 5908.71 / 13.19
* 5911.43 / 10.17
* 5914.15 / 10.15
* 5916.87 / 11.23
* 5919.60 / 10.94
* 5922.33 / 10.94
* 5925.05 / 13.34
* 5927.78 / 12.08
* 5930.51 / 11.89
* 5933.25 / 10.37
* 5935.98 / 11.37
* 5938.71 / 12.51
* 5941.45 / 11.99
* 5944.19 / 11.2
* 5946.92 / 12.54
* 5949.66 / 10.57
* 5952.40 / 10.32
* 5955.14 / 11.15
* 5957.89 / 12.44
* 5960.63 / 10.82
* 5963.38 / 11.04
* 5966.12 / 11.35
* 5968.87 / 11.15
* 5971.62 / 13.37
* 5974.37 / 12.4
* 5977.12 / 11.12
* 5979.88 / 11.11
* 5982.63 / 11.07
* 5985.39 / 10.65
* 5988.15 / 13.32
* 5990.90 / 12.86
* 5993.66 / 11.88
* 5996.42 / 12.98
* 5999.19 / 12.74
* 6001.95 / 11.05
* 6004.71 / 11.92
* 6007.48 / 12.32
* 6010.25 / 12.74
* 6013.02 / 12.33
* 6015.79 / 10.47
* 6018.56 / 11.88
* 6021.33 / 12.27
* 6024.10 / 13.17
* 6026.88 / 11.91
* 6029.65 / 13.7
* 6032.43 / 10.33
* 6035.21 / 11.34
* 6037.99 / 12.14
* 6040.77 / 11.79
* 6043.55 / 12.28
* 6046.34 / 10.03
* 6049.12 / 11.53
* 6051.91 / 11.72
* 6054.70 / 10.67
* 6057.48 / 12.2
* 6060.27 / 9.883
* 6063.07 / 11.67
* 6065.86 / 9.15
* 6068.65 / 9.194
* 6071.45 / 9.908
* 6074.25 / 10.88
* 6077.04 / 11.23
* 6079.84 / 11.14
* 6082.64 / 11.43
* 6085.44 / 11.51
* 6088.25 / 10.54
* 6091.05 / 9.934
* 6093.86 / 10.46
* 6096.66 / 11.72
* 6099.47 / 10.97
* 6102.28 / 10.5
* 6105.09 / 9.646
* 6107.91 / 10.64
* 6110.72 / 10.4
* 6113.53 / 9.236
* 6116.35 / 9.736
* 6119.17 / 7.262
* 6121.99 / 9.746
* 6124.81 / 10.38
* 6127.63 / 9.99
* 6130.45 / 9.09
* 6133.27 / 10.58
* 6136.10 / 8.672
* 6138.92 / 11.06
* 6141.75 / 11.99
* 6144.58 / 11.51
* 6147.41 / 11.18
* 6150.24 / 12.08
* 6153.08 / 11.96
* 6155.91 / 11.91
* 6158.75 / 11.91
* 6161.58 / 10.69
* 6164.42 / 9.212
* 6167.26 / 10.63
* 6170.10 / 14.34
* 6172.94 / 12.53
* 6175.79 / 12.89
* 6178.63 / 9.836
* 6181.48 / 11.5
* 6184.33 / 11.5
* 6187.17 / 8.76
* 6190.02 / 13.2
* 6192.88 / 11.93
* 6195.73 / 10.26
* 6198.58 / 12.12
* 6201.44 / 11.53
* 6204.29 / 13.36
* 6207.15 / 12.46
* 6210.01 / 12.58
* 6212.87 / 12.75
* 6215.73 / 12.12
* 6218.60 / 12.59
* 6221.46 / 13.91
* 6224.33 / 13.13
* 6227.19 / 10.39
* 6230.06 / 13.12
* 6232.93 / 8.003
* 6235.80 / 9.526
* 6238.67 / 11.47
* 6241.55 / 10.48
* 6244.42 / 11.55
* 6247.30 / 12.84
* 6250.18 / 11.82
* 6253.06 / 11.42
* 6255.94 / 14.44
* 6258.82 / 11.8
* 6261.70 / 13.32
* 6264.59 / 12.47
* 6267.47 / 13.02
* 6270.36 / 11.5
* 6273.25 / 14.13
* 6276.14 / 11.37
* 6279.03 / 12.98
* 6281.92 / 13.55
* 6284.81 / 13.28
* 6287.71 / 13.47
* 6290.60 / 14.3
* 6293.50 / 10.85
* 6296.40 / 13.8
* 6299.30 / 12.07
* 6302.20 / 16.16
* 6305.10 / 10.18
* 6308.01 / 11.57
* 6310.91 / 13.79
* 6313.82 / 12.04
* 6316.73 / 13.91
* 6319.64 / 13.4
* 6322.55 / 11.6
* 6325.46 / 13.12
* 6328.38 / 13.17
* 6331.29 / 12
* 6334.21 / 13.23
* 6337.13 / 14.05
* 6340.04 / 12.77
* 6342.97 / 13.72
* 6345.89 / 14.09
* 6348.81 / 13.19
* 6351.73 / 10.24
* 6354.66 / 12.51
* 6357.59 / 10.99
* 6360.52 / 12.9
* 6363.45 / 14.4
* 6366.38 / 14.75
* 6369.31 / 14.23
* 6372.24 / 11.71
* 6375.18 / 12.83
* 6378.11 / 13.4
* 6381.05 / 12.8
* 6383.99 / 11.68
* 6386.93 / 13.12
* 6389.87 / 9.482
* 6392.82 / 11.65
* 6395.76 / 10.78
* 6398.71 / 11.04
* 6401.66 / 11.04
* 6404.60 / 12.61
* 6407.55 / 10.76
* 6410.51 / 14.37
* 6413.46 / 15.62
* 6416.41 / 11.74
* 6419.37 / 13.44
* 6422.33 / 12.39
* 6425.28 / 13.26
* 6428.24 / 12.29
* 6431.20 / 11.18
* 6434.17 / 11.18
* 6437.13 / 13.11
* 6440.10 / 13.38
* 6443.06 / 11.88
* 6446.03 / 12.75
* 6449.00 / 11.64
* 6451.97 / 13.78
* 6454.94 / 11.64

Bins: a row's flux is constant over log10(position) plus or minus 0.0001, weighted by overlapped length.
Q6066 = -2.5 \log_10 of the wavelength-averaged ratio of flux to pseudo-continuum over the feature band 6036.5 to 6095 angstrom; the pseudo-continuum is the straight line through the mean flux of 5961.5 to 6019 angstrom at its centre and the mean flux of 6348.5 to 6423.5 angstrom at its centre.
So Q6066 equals 0.10 mag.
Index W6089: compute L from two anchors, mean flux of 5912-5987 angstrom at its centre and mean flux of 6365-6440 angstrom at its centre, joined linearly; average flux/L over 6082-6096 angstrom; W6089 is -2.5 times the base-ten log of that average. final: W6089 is 0.092 mag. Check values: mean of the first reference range 11.4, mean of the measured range 10.8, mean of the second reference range 12.4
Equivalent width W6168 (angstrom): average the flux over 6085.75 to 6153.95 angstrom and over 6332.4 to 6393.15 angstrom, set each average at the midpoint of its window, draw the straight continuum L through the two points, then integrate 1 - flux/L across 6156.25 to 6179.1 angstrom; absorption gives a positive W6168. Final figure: -1.54 angstrom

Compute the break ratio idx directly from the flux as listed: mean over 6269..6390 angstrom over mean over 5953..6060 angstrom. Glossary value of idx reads 1.09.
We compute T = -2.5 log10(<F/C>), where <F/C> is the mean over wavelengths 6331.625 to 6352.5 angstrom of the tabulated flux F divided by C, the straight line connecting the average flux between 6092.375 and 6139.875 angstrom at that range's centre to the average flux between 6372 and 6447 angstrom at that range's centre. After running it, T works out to -0.12 mag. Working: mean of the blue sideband 9.99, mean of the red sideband 12.3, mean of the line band 13.1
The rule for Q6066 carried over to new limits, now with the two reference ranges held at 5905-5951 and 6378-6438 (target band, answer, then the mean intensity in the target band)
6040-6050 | 0.04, 11.4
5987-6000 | -0.09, 12.7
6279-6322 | -0.08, 13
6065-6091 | 0.12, 10.6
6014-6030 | -0.03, 12.1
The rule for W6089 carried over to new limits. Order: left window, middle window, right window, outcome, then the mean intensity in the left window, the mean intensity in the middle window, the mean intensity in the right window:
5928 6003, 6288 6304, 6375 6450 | -0.11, 11.7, 13.4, 12.3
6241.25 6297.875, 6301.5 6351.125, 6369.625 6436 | -0.04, 12.7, 13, 12.2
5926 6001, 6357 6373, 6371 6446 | -0.10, 11.7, 13.4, 12.3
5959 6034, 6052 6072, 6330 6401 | 0.15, 11.9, 10.5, 12.5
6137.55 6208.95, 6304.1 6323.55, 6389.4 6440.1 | -0.04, 11.6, 12.4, 12.2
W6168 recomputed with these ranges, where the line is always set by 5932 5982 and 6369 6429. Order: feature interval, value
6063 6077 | 1.9 angstrom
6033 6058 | 0.4 angstrom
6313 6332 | -0.9 angstrom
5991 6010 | -1.1 angstrom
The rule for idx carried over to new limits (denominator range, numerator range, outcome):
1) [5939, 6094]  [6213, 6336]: 1.08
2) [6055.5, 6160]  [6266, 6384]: 1.22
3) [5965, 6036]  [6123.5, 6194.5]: 0.93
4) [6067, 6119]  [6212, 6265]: 1.15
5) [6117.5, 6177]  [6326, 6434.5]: 1.15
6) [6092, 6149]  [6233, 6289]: 1.19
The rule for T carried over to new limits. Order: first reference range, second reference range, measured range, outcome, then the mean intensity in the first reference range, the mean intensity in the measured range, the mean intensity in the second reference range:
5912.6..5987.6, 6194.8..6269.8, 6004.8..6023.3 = -0.040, 11.5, 12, 12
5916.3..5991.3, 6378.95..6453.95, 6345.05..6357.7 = -0.005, 11.6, 12.2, 12.3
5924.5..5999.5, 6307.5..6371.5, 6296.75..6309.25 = 0.021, 11.7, 12.6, 13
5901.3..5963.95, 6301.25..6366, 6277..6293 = -0.048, 11.6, 13.3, 12.9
